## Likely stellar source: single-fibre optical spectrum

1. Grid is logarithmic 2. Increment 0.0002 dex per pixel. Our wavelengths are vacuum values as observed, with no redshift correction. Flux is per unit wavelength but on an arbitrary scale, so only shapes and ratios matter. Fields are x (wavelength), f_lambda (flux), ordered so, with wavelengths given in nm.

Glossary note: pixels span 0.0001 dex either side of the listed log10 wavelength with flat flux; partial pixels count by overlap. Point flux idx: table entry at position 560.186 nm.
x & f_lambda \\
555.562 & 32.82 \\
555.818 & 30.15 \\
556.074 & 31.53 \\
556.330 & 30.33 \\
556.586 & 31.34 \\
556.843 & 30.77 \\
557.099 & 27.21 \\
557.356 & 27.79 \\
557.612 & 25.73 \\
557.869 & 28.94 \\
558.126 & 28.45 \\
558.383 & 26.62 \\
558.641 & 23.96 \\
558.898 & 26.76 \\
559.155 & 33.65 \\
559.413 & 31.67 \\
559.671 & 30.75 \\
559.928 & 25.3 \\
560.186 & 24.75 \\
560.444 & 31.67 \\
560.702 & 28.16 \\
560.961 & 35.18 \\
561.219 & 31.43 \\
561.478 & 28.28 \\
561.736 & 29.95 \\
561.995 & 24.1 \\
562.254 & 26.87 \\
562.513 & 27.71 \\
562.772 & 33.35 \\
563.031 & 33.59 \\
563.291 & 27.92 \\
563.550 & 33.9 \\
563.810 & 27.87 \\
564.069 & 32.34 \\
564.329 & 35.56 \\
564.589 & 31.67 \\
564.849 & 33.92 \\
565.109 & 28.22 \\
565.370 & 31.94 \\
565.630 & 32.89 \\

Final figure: 24.75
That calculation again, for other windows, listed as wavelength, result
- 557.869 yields 28.94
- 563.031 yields 33.59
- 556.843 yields 30.77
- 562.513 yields 27.71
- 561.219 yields 31.43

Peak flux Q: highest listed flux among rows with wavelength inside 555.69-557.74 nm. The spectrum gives 31.53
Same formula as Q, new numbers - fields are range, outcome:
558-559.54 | 33.65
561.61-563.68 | 33.9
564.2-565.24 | 35.56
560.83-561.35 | 35.18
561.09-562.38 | 31.43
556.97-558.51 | 28.94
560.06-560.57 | 31.67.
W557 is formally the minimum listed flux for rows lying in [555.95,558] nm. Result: 25.73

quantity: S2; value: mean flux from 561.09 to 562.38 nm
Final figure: 28.1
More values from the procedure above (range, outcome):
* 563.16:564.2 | 30.5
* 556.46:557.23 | 29.7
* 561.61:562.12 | 27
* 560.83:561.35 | 33.2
